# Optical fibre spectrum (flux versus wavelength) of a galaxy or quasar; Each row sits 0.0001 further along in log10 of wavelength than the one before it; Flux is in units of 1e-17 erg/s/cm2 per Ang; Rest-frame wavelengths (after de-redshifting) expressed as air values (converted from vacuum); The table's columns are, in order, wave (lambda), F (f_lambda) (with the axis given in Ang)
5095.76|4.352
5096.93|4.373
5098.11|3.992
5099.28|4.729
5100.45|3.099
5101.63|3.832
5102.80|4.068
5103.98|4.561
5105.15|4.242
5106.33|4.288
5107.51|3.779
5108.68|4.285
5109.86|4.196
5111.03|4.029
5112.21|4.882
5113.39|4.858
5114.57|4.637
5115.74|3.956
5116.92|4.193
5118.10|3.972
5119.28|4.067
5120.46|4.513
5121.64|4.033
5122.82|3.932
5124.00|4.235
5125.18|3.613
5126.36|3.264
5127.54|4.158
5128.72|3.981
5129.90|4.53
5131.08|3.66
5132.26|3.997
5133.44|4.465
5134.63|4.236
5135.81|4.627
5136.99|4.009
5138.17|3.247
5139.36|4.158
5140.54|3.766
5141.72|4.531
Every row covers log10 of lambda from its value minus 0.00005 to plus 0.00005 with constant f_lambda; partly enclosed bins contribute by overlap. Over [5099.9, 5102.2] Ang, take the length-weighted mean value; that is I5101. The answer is 3.46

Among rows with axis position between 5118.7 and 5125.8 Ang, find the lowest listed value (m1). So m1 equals 3.613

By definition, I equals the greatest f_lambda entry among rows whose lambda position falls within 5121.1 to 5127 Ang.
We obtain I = 4.235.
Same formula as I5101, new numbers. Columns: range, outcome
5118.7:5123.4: 4.13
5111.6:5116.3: 4.58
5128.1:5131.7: 4.06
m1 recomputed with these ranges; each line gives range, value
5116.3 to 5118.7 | 3.972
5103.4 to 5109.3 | 3.779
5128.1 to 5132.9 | 3.66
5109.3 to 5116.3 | 3.956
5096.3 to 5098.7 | 3.992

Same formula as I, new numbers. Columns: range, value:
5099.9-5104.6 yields 4.561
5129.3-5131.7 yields 4.53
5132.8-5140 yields 4.627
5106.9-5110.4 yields 4.285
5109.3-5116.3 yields 4.882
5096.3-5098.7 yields 4.373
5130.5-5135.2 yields 4.465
